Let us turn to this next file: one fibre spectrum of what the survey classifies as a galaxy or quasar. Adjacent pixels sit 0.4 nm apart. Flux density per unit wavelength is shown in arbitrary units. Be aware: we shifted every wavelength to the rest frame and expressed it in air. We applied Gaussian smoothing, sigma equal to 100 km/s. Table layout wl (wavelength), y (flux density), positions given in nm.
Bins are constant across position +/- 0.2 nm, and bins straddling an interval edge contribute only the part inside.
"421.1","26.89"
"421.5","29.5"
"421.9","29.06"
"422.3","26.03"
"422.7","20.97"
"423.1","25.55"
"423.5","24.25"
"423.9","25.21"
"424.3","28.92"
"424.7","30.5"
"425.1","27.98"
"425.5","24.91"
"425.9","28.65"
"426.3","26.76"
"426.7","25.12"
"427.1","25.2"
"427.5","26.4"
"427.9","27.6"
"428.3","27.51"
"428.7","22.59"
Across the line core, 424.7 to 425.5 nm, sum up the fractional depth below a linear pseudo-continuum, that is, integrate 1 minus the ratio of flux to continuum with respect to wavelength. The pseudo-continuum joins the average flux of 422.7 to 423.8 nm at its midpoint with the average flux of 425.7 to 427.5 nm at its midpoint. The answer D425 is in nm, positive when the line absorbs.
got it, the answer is -0.076 nm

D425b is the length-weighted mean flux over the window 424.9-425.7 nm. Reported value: 26.4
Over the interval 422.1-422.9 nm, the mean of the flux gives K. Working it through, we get 23.5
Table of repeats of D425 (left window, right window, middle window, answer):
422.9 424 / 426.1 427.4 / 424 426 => -0.21 nm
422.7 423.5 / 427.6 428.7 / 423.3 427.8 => -0.26 nm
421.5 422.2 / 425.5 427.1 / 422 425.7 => 0.21 nm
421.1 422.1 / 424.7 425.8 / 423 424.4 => 0.11 nm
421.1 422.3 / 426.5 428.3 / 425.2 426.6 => 0.00 nm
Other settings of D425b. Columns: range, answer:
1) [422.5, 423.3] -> 23.3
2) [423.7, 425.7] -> 27.5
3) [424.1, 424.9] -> 29.7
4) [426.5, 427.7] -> 25.6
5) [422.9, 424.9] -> 26.9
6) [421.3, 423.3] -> 26.2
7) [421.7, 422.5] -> 27.5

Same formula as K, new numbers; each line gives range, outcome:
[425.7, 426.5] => 27.7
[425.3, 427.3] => 26.1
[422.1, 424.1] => 24.4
